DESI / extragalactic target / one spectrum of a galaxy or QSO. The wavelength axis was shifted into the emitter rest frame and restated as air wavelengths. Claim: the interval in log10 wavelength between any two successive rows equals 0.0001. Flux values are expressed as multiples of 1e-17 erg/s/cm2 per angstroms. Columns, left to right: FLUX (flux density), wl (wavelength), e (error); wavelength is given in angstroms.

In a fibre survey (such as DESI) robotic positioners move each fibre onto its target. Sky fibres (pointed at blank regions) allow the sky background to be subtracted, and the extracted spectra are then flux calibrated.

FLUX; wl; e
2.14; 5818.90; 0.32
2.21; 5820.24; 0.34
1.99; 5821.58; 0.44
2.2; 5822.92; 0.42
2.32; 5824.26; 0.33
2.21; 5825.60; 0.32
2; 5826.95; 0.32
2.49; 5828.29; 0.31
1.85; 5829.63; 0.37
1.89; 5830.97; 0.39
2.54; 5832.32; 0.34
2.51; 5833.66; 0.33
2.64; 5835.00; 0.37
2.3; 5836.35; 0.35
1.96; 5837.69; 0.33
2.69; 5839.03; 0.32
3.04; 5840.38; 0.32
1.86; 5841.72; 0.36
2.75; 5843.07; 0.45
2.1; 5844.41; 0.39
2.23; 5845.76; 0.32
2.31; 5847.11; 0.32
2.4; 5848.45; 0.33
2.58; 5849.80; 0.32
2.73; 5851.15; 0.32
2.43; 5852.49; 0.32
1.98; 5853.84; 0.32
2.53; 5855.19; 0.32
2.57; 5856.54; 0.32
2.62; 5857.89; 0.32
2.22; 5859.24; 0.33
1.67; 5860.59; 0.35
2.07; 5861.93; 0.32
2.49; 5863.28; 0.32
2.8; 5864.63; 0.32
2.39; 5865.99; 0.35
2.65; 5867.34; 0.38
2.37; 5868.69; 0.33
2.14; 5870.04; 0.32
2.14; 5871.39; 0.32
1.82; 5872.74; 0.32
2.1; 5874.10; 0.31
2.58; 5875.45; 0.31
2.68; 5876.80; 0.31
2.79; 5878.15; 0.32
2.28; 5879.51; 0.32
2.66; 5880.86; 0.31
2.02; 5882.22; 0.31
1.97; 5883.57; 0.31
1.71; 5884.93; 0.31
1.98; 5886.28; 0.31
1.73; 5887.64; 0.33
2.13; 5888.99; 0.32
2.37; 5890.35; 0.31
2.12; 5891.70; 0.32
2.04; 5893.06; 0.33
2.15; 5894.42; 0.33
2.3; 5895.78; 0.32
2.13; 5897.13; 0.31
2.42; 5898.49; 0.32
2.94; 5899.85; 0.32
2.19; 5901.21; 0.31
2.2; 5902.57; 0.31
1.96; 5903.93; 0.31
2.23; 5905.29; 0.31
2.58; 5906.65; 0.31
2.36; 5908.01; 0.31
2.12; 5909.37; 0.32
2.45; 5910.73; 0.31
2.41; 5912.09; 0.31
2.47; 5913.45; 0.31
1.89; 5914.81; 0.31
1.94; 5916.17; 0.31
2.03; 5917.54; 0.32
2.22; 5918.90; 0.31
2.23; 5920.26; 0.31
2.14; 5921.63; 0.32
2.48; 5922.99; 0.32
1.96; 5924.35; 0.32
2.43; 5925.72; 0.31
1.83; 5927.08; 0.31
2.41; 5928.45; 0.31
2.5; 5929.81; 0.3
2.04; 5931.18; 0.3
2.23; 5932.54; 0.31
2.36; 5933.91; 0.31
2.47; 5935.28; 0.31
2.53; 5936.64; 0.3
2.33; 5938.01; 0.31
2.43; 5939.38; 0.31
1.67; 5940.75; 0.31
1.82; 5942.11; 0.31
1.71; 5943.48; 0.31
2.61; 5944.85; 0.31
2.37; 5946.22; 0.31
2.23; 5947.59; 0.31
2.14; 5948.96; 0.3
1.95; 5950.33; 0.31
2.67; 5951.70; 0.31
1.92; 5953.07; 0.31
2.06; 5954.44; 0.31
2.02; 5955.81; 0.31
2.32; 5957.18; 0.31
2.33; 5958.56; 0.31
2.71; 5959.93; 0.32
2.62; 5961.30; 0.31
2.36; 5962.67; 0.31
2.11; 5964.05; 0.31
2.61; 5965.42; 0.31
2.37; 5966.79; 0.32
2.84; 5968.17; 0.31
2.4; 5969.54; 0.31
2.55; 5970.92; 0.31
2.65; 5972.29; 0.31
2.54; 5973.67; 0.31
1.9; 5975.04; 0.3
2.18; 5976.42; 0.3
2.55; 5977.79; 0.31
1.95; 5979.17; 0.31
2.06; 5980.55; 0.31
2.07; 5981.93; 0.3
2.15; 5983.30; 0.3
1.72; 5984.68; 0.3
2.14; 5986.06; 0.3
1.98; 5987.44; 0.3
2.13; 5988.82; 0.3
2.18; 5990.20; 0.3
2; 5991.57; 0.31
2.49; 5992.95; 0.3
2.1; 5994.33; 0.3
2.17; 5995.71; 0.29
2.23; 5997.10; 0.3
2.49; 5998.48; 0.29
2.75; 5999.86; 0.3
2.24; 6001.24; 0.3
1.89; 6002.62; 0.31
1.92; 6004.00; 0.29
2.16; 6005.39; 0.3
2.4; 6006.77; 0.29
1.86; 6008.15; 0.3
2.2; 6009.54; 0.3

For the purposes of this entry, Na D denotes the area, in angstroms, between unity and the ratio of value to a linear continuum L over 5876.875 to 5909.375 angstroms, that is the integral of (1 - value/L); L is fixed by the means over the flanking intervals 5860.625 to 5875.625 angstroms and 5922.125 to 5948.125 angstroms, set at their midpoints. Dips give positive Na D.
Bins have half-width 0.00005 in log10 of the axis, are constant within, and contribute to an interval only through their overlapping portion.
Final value 0.45 angstroms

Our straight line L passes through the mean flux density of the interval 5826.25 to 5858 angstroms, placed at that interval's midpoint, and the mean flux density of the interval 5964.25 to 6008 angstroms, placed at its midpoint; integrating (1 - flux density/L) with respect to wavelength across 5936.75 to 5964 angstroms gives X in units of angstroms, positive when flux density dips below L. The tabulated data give 0.6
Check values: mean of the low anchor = 2.37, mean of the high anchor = 2.25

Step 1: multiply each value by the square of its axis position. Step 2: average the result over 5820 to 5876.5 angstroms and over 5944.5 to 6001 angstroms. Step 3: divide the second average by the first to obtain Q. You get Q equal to 1.02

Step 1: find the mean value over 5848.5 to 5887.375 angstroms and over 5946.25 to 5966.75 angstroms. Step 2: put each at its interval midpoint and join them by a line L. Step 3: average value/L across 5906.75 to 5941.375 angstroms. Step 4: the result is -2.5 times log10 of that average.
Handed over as 0.03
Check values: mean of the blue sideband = 2.31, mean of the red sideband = 2.29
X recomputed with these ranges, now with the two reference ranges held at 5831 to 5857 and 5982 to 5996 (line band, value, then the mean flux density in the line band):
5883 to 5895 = 1.5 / 2.02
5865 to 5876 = 0.3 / 2.28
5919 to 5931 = 0.0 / 2.24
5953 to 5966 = -0.9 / 2.32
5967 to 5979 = -1.6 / 2.43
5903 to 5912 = 0.0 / 2.29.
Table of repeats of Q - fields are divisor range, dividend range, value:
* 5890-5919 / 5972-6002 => 1.01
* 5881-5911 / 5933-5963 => 1.05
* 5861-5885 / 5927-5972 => 1.02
